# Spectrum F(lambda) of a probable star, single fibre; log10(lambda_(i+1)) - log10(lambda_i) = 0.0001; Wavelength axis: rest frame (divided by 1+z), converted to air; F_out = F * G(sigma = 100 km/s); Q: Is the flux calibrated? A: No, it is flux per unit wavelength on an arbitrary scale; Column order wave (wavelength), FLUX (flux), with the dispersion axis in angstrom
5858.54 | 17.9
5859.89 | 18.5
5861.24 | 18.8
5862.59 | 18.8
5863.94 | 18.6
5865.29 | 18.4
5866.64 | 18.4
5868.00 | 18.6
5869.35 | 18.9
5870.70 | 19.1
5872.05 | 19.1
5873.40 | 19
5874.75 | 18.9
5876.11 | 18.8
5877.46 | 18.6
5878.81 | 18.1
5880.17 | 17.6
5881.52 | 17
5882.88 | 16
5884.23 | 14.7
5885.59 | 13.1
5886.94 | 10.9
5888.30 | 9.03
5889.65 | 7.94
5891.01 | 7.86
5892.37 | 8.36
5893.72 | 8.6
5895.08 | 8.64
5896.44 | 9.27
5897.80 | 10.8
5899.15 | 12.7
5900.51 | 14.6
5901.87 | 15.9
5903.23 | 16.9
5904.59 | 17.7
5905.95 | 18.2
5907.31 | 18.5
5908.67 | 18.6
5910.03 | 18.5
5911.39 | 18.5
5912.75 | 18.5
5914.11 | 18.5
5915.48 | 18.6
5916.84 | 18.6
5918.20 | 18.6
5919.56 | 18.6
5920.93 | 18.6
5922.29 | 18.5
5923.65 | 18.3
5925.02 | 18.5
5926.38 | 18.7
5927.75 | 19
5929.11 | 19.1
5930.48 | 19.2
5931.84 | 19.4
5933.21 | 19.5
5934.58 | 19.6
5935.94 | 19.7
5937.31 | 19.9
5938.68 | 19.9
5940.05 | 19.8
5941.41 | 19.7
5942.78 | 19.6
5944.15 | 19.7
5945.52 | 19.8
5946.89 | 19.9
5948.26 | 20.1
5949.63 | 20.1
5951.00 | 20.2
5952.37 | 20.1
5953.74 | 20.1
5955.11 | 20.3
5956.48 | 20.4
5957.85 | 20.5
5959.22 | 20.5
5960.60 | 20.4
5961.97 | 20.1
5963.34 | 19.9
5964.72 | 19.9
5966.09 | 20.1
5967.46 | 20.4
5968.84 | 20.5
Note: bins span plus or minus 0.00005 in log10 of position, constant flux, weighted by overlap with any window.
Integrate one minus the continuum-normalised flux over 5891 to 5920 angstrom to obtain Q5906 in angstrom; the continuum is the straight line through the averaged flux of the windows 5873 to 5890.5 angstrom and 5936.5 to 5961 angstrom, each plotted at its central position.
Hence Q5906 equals 2.9 angstrom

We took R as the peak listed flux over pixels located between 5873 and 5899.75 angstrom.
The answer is 19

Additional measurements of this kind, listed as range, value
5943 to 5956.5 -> 20.4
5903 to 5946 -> 19.9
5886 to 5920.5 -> 18.6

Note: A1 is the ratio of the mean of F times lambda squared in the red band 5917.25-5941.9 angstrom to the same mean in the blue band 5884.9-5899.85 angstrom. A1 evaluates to 1.99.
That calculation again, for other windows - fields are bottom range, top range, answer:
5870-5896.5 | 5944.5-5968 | 1.46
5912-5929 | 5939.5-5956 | 1.08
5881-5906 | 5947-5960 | 1.67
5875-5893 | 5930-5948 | 1.45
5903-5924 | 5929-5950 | 1.08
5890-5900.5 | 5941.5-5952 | 2.08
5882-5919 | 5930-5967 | 1.41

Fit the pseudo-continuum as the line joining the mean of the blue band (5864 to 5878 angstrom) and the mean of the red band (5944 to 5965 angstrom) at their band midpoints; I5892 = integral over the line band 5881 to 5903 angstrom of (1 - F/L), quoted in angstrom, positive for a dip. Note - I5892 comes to 8.6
